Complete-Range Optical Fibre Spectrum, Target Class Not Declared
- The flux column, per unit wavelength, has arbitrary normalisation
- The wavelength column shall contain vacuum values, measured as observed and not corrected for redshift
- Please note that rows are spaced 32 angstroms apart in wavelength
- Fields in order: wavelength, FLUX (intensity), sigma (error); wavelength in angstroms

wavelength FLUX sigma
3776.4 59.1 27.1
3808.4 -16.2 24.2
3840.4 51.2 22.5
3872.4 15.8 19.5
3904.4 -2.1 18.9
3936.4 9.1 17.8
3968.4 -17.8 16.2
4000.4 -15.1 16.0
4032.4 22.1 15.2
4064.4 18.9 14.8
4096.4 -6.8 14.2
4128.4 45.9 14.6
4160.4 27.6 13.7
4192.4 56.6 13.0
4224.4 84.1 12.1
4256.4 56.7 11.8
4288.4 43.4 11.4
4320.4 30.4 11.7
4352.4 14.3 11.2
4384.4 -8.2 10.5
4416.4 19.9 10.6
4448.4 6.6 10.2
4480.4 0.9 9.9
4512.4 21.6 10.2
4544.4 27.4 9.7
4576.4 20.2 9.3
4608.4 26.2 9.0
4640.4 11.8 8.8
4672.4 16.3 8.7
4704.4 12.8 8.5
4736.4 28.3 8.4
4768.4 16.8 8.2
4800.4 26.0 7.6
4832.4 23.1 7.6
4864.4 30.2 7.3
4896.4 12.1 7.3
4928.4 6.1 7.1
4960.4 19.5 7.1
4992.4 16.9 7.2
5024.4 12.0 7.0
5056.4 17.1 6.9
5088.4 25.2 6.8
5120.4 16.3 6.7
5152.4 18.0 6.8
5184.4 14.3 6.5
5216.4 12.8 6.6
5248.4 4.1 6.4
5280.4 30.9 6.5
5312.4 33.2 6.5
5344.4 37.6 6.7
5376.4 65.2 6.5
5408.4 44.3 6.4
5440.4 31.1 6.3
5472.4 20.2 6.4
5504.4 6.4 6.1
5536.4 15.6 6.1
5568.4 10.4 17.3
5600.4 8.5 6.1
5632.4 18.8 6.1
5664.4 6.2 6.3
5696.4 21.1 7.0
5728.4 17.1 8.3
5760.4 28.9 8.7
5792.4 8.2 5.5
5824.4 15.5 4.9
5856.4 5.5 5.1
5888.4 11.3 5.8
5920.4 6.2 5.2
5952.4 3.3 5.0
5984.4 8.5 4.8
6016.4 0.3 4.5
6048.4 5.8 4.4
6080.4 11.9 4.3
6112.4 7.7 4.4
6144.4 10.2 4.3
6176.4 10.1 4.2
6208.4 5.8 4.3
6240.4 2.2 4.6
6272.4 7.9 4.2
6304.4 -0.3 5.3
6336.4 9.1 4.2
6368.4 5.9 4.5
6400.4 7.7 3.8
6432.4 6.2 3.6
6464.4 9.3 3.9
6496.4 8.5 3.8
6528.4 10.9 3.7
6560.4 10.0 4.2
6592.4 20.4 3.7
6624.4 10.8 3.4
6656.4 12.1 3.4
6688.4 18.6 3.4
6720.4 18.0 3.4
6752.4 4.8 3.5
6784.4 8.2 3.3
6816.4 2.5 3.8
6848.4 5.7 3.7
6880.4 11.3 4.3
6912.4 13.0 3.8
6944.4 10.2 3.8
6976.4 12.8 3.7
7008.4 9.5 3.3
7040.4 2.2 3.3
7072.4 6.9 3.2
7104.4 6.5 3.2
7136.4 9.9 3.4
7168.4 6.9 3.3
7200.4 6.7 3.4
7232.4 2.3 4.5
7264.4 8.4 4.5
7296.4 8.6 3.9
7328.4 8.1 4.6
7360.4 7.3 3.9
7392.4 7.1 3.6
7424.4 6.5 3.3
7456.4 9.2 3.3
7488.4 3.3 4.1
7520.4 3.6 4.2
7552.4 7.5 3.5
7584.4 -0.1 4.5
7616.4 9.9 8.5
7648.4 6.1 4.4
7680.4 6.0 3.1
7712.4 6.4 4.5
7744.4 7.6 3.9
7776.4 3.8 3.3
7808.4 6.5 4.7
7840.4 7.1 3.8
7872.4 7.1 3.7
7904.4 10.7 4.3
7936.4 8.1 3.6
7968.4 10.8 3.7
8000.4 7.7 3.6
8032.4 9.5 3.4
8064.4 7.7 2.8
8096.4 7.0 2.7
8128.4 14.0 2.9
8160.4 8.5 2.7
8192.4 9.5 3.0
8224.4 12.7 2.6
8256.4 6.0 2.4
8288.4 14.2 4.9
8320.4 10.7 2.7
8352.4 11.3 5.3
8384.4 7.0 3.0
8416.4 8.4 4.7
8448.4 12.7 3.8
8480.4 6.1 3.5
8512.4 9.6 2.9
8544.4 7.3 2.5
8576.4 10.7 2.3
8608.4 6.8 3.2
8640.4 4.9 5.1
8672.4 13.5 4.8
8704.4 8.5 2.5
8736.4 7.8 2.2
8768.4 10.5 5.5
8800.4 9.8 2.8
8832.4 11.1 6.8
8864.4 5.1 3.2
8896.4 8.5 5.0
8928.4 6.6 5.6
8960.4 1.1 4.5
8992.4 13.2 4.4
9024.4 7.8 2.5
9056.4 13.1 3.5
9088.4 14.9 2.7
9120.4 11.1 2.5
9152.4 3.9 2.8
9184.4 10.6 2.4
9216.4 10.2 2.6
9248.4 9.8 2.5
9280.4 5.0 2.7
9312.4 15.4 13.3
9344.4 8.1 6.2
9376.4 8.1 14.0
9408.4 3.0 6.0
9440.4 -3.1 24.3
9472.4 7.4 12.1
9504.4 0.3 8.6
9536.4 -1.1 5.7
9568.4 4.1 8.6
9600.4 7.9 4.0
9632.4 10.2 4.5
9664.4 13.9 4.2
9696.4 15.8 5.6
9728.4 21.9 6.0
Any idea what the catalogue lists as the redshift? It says 2.47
